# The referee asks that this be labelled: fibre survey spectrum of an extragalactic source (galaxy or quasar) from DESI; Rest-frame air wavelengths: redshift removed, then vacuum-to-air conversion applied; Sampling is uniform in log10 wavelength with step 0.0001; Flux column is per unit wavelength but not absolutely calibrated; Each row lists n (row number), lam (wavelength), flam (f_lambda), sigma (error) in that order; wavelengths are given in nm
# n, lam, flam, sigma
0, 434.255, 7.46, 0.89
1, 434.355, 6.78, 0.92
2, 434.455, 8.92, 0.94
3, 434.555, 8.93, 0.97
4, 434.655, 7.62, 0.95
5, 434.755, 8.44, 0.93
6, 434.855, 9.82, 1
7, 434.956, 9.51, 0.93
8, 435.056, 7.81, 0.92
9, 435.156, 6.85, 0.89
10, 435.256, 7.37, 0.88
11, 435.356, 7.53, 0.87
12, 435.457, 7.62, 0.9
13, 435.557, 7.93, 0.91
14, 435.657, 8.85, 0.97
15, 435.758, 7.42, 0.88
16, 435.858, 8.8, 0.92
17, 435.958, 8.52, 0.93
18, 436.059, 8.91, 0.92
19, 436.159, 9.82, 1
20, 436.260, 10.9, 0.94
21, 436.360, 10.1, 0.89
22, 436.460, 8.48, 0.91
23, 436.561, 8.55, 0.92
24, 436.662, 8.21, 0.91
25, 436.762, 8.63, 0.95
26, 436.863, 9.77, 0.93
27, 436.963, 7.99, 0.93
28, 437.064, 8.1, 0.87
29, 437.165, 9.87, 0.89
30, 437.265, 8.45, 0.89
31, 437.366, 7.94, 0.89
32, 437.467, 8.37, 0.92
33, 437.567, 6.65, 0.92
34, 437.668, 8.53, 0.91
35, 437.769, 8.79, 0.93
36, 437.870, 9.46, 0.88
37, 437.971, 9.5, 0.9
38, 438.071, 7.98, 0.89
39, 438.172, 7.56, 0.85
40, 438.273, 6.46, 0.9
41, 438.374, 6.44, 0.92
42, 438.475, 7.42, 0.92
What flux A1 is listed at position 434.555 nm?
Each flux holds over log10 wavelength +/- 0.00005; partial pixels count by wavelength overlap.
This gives 8.93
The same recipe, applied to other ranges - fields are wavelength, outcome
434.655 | 7.62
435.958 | 8.52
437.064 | 8.1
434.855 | 9.82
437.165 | 9.87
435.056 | 7.81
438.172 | 7.56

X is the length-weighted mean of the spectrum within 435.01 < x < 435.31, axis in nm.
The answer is 7.35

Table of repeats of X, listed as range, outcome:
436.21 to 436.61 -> 9.52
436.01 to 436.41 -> 9.95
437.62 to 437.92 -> 8.92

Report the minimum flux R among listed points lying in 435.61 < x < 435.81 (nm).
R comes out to 7.42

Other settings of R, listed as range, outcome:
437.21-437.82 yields 6.65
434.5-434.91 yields 7.62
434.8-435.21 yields 6.85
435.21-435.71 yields 7.37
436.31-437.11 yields 7.99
